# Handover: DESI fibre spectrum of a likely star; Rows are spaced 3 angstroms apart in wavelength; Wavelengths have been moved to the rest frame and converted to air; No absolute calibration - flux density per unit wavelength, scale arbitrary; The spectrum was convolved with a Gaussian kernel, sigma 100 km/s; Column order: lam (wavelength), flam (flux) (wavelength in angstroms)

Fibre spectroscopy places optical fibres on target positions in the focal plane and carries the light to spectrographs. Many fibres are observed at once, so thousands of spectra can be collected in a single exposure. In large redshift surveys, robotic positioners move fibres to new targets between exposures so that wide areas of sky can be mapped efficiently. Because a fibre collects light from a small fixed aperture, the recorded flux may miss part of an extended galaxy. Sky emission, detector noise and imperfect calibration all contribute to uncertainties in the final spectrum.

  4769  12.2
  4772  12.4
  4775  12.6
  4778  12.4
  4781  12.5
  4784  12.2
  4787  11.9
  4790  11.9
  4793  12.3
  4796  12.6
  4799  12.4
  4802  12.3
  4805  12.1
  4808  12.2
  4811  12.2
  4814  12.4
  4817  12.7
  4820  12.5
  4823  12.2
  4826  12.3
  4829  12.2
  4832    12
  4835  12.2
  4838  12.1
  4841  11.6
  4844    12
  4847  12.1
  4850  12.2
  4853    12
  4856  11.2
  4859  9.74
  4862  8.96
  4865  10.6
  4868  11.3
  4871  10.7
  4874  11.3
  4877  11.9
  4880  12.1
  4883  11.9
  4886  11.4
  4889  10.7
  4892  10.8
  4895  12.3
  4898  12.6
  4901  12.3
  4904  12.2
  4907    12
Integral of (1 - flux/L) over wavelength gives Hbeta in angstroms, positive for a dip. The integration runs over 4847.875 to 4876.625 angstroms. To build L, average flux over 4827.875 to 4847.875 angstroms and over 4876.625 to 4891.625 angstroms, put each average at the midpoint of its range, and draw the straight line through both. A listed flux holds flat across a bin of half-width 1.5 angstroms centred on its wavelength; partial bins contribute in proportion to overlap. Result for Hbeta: 1.96 angstroms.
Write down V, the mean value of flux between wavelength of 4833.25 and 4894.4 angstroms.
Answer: 11.4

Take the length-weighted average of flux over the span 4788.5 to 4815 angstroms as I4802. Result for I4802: 12.3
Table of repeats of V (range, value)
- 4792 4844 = 12.2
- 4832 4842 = 12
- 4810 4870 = 11.7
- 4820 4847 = 12.1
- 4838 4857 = 11.9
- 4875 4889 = 11.7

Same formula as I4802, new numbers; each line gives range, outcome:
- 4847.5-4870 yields 10.9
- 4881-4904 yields 11.8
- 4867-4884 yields 11.5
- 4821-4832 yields 12.2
